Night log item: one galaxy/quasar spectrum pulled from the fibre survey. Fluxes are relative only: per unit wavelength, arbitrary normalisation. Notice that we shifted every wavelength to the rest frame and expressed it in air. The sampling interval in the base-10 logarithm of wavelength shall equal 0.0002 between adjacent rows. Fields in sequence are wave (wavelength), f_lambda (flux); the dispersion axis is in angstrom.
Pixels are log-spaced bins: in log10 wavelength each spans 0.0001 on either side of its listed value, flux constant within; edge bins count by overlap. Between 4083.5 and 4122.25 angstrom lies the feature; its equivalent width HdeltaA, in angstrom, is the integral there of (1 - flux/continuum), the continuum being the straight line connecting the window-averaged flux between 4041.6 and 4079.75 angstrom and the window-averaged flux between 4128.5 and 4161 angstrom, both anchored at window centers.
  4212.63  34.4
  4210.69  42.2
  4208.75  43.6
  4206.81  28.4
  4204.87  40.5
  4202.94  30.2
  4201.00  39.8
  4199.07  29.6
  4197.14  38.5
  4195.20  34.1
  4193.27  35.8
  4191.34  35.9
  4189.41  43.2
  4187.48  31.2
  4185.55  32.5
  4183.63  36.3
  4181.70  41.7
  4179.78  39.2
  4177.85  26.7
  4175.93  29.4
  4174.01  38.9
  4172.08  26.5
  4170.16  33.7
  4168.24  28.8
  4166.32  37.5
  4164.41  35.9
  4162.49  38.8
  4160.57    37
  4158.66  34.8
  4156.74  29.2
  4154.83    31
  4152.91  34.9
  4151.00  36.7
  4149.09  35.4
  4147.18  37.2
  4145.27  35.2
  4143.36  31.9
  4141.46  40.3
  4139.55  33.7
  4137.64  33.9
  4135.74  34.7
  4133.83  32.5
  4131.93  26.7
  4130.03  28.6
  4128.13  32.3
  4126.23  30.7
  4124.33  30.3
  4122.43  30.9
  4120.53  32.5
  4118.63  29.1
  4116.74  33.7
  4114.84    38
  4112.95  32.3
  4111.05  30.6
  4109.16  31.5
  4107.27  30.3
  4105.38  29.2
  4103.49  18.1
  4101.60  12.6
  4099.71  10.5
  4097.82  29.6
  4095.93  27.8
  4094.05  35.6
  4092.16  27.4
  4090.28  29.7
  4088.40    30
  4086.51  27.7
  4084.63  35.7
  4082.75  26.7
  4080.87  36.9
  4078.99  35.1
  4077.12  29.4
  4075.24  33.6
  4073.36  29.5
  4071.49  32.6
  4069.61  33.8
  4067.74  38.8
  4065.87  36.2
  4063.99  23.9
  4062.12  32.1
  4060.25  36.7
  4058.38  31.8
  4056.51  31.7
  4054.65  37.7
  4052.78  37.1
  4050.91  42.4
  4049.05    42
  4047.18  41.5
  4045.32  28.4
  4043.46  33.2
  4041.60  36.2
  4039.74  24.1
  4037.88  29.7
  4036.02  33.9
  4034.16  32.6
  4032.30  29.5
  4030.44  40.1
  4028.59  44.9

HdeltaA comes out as 6.2 angstrom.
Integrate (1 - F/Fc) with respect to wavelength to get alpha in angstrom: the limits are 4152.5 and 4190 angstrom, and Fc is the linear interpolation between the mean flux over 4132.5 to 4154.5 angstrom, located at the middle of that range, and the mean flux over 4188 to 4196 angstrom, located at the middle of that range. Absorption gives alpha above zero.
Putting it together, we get 1.88 angstrom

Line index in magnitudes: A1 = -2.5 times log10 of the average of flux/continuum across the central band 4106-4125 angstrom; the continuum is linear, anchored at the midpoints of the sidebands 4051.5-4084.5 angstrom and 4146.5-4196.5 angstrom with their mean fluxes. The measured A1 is 0.07 mag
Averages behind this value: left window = 33.3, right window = 34.7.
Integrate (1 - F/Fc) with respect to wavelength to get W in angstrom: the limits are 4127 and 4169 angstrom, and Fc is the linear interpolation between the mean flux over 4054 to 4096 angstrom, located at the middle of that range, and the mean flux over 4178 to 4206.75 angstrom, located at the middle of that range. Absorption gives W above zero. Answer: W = 0.6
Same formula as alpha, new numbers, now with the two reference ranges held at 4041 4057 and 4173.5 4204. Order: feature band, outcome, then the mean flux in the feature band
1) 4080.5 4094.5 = 2.14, 30.8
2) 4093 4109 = 5.14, 24.6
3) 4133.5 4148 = 0.30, 35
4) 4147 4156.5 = 0.32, 34.4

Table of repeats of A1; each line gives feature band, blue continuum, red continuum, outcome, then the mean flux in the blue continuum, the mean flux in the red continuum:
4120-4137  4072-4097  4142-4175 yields 0.069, 31.2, 34.4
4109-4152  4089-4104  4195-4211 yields -0.178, 24.2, 36.2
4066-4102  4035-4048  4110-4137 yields 0.070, 32.4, 31.7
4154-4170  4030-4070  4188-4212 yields 0.059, 34.2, 36.7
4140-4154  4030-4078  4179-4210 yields -0.011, 33.7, 36.3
